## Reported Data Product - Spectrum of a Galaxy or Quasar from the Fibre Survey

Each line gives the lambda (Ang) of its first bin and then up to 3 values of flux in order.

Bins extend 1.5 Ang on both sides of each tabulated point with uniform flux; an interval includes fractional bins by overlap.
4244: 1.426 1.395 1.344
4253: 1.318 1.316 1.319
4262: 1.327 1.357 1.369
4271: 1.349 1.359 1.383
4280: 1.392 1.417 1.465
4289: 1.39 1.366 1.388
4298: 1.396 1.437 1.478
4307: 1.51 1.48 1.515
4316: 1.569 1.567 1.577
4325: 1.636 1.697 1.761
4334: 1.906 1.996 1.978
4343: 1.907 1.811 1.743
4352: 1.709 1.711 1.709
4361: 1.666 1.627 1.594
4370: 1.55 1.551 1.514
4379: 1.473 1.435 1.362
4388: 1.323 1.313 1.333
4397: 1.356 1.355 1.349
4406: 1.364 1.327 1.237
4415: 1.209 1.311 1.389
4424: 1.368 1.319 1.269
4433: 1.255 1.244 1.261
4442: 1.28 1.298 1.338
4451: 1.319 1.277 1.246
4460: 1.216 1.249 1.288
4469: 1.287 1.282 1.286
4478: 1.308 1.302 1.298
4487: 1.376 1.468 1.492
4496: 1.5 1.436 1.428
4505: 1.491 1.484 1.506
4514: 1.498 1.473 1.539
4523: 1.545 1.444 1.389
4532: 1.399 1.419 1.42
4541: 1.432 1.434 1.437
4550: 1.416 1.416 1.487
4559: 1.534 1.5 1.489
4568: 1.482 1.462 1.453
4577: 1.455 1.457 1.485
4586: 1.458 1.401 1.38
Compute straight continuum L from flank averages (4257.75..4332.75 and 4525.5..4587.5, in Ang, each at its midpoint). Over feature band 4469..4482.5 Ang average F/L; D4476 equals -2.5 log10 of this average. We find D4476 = 0.13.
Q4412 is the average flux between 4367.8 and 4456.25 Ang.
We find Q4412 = 1.35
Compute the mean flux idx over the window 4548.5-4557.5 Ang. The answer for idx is 1.44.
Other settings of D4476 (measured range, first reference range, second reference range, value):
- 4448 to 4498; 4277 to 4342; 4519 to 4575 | 0.127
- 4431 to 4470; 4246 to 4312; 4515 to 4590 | 0.128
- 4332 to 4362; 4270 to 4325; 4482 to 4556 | -0.243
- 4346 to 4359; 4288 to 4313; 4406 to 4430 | -0.245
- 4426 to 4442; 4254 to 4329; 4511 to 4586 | 0.146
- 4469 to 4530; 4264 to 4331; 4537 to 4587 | 0.028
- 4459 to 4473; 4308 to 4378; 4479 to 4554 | 0.193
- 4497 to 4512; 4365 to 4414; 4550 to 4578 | -0.015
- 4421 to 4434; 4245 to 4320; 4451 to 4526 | 0.063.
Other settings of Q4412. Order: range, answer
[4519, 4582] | 1.46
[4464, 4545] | 1.41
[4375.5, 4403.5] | 1.38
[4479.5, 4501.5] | 1.41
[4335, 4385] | 1.68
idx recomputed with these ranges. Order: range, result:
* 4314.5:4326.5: 1.59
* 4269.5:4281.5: 1.37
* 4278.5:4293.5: 1.41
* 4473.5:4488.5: 1.31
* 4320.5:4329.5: 1.64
